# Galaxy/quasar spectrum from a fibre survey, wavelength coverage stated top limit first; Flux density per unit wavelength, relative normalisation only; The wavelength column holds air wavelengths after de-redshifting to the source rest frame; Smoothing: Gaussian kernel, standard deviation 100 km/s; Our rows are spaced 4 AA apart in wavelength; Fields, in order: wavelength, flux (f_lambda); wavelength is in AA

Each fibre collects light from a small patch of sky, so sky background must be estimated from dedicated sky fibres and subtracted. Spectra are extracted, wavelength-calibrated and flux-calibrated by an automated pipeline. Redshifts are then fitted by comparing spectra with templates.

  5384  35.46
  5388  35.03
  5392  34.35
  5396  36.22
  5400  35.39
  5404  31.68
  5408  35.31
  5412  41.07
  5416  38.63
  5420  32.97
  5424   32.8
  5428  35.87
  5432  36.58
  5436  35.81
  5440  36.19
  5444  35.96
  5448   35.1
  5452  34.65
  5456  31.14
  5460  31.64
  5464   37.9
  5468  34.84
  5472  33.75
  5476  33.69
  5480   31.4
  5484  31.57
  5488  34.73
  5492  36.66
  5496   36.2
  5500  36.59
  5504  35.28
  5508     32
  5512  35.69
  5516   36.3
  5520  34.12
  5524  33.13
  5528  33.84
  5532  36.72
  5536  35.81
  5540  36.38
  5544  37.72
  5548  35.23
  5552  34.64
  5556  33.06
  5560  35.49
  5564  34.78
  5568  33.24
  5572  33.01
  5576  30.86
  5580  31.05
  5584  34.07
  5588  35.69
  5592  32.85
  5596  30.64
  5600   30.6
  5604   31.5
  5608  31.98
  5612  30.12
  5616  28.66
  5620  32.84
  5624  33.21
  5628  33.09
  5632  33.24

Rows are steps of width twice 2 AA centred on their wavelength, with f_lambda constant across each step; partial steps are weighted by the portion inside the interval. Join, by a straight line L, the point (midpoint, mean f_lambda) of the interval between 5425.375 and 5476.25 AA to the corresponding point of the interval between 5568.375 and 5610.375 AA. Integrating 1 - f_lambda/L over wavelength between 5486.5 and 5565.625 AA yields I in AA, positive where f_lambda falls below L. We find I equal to -4.2 AA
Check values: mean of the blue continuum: 34.9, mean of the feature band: 35.2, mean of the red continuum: 32.2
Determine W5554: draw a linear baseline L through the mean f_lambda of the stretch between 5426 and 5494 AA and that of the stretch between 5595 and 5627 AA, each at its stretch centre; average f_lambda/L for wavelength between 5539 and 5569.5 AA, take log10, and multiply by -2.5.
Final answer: -0.08 mag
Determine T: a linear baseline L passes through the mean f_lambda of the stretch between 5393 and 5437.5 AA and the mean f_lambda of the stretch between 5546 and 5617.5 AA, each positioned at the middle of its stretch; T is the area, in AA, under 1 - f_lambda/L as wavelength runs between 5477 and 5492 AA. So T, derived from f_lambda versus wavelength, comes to 0.5 AA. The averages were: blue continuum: 35.6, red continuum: 32.7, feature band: 33.2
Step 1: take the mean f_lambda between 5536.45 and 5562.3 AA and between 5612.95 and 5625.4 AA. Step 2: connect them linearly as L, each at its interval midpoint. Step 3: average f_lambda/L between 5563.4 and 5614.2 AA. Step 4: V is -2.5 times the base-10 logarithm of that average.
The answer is 0.029 mag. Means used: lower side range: 35.4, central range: 32.3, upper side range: 31.4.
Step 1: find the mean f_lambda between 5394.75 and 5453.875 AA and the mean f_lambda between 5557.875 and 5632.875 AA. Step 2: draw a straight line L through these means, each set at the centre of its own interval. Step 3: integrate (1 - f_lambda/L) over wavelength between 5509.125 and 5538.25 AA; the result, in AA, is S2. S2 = -1.1 AA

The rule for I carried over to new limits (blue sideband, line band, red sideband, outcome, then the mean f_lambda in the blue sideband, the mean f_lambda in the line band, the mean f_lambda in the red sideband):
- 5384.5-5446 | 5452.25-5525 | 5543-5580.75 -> 1.0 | 35.6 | 34.3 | 33.9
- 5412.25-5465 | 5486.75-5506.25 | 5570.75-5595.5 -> -1.0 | 35.2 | 35.9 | 32.8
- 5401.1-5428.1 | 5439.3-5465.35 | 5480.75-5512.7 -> 0.4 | 35.4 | 34.5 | 34.7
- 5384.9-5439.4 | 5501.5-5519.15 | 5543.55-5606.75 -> -0.3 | 35.5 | 34.8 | 33.3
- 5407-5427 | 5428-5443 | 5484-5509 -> -0.1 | 36.2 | 36.1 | 35.1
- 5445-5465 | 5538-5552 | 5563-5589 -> -1.2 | 34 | 36.2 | 33.1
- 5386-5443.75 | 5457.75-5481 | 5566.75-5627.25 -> 0.4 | 35.6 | 33.9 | 32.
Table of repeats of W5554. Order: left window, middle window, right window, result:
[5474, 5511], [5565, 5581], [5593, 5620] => -0.01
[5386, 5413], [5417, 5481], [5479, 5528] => 0.01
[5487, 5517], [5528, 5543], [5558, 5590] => -0.05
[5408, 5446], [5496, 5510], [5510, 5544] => 0.02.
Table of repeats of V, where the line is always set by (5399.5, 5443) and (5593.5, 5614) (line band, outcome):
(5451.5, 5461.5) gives 0.08 mag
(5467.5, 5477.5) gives 0.01 mag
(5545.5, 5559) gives -0.07 mag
